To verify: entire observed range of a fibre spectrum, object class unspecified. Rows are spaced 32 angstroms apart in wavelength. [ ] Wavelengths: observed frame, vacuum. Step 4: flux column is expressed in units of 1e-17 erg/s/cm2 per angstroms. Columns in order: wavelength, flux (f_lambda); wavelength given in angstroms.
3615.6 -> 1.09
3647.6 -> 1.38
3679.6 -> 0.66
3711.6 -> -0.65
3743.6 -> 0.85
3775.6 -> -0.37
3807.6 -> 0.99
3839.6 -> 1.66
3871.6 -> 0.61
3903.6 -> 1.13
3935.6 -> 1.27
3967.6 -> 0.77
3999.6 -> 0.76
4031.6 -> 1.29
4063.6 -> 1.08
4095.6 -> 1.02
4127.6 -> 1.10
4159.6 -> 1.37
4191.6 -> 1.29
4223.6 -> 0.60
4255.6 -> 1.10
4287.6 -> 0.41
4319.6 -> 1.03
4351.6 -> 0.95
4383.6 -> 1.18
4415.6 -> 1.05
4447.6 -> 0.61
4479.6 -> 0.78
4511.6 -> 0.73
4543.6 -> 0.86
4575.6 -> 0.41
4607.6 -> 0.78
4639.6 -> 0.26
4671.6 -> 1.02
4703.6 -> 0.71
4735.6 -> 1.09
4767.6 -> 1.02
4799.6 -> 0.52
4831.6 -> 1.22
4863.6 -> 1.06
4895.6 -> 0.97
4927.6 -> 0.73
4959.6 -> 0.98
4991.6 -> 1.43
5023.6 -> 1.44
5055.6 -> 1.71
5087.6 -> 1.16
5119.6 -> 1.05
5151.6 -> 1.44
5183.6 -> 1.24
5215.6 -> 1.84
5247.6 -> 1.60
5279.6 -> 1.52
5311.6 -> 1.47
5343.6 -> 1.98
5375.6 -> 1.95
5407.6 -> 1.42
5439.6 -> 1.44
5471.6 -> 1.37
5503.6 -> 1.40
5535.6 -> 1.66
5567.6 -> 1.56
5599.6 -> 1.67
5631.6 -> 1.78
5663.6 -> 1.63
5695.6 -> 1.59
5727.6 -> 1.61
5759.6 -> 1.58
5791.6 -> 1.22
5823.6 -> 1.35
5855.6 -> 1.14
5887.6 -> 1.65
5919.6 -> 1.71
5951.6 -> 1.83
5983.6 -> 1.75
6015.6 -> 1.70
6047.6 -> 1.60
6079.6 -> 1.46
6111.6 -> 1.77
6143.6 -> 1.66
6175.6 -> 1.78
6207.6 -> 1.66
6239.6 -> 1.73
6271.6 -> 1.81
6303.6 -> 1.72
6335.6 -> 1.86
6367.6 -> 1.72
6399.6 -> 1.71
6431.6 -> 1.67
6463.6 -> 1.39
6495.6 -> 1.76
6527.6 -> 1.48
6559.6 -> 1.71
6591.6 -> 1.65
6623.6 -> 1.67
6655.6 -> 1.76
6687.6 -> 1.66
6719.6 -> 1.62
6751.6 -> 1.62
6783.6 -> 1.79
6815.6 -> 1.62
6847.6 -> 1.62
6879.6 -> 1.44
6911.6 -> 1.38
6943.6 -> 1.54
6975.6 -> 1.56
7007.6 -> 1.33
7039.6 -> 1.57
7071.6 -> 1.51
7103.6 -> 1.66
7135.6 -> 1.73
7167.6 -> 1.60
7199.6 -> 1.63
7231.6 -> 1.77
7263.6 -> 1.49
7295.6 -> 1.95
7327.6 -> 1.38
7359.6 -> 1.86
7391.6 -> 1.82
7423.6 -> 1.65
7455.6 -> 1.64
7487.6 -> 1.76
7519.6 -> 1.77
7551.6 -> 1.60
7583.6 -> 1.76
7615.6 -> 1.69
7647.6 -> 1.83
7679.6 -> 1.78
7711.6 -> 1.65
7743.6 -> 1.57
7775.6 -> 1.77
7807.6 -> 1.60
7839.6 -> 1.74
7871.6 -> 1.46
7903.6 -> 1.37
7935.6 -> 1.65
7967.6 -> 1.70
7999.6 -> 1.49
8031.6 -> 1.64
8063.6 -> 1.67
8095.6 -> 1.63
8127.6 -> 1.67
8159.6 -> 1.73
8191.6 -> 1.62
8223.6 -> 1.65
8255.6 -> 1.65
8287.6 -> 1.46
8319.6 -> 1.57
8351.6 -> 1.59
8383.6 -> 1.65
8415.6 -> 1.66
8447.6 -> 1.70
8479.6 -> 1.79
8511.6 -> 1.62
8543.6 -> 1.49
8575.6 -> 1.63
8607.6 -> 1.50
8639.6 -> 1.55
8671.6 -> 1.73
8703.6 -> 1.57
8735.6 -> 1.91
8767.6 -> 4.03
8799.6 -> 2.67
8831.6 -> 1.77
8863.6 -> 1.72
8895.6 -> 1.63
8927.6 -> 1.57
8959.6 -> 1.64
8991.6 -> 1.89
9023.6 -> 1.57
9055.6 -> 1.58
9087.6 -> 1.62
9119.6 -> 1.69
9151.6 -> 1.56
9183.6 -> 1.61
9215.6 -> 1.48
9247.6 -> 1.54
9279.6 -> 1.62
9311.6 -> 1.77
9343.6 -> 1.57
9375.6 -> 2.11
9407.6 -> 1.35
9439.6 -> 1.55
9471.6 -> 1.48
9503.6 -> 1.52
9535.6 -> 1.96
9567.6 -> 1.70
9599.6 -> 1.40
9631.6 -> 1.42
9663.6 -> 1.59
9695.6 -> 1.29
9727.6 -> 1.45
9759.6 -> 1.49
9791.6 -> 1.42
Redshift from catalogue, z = 0.33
